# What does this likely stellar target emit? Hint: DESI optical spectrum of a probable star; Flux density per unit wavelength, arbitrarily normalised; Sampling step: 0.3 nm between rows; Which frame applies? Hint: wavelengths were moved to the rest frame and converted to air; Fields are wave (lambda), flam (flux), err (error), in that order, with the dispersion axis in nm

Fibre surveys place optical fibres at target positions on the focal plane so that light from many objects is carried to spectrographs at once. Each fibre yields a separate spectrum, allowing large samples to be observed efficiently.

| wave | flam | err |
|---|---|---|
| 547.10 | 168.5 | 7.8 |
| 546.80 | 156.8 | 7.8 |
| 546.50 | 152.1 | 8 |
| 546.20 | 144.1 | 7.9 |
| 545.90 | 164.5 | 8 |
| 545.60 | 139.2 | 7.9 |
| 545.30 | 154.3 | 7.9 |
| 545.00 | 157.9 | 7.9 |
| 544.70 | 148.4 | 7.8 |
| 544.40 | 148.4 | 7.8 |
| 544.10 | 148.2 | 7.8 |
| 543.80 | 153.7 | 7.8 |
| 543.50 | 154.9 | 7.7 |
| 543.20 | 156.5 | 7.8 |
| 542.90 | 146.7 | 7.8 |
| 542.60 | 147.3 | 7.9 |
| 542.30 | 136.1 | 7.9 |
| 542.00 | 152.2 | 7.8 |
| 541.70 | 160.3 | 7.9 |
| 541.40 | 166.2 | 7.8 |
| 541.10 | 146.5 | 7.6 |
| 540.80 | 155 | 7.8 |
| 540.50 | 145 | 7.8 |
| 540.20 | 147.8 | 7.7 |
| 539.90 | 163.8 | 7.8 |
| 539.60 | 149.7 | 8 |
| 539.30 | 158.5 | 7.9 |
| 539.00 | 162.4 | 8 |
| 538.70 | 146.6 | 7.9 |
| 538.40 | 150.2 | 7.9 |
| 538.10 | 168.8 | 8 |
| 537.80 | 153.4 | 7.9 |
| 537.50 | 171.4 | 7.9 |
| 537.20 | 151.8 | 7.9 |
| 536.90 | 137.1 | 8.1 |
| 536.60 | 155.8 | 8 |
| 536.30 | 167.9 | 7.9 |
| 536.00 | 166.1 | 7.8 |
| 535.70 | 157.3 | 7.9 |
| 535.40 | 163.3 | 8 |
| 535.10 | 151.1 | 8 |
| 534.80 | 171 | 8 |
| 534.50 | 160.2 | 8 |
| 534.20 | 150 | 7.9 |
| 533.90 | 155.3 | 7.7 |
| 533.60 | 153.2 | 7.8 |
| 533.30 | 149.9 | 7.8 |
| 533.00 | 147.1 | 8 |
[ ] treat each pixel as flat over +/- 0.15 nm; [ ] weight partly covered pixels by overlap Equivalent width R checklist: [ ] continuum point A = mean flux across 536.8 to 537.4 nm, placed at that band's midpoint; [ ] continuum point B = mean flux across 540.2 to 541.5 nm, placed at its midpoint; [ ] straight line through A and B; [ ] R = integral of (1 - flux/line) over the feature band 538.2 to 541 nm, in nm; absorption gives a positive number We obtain -0.054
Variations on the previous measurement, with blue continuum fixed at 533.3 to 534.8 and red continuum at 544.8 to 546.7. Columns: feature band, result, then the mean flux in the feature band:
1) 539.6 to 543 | 0.04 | 152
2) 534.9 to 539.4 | -0.08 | 158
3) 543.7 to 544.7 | 0.02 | 150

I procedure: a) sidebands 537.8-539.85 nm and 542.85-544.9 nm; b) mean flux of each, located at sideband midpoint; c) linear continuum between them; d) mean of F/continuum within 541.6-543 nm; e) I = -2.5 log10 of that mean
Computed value 0.03 mag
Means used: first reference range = 156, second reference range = 151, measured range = 148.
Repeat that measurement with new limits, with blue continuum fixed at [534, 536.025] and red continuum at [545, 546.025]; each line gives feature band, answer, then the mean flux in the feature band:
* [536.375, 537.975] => 0.02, 155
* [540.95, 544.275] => 0.02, 152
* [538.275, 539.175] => 0.03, 153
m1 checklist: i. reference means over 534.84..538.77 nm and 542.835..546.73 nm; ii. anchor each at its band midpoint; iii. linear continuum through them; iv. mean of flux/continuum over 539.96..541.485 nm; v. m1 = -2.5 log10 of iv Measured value 0.02 mag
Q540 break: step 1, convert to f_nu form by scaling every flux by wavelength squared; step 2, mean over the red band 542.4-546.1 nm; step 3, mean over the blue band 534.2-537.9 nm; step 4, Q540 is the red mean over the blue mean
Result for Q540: 0.98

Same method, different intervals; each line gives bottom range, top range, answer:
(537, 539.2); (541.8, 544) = 0.97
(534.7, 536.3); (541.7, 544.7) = 0.95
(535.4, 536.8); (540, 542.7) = 0.96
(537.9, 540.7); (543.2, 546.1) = 1.00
